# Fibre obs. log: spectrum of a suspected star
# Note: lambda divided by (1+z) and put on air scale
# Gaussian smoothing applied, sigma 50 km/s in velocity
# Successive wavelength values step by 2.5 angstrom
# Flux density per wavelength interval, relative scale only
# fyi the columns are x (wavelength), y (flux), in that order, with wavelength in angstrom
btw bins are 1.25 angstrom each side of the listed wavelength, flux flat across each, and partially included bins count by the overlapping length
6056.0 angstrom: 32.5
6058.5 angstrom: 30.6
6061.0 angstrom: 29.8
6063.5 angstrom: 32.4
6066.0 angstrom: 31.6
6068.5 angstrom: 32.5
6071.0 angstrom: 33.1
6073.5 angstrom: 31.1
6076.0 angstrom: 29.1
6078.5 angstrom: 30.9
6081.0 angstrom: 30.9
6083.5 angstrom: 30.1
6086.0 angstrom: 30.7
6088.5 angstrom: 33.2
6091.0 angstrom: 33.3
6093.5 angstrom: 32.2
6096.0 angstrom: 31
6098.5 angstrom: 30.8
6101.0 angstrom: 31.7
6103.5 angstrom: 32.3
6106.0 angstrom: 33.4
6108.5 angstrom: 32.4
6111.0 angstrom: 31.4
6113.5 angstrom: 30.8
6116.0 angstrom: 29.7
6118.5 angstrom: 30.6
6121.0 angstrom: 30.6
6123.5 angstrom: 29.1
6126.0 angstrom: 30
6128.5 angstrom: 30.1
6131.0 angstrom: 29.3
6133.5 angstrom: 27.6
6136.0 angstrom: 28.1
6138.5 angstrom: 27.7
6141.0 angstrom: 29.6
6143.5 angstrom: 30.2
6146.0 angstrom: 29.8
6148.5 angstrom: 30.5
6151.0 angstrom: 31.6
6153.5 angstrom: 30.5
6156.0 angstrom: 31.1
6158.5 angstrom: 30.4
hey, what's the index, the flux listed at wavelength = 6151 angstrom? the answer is 31.6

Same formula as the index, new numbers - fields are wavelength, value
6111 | 31.4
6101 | 31.7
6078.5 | 30.9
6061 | 29.8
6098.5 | 30.8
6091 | 33.3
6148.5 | 30.5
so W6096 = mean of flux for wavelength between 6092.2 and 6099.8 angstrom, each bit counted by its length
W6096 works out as 31.3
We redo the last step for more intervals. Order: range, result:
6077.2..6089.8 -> 31.2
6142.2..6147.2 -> 30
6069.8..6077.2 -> 31.1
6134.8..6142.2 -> 28.5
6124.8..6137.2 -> 29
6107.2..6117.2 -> 31.1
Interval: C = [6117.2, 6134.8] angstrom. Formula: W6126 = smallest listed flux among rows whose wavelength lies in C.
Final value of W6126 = 27.6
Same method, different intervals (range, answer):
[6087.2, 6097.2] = 31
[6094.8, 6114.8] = 30.8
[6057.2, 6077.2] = 29.1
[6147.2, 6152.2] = 30.5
